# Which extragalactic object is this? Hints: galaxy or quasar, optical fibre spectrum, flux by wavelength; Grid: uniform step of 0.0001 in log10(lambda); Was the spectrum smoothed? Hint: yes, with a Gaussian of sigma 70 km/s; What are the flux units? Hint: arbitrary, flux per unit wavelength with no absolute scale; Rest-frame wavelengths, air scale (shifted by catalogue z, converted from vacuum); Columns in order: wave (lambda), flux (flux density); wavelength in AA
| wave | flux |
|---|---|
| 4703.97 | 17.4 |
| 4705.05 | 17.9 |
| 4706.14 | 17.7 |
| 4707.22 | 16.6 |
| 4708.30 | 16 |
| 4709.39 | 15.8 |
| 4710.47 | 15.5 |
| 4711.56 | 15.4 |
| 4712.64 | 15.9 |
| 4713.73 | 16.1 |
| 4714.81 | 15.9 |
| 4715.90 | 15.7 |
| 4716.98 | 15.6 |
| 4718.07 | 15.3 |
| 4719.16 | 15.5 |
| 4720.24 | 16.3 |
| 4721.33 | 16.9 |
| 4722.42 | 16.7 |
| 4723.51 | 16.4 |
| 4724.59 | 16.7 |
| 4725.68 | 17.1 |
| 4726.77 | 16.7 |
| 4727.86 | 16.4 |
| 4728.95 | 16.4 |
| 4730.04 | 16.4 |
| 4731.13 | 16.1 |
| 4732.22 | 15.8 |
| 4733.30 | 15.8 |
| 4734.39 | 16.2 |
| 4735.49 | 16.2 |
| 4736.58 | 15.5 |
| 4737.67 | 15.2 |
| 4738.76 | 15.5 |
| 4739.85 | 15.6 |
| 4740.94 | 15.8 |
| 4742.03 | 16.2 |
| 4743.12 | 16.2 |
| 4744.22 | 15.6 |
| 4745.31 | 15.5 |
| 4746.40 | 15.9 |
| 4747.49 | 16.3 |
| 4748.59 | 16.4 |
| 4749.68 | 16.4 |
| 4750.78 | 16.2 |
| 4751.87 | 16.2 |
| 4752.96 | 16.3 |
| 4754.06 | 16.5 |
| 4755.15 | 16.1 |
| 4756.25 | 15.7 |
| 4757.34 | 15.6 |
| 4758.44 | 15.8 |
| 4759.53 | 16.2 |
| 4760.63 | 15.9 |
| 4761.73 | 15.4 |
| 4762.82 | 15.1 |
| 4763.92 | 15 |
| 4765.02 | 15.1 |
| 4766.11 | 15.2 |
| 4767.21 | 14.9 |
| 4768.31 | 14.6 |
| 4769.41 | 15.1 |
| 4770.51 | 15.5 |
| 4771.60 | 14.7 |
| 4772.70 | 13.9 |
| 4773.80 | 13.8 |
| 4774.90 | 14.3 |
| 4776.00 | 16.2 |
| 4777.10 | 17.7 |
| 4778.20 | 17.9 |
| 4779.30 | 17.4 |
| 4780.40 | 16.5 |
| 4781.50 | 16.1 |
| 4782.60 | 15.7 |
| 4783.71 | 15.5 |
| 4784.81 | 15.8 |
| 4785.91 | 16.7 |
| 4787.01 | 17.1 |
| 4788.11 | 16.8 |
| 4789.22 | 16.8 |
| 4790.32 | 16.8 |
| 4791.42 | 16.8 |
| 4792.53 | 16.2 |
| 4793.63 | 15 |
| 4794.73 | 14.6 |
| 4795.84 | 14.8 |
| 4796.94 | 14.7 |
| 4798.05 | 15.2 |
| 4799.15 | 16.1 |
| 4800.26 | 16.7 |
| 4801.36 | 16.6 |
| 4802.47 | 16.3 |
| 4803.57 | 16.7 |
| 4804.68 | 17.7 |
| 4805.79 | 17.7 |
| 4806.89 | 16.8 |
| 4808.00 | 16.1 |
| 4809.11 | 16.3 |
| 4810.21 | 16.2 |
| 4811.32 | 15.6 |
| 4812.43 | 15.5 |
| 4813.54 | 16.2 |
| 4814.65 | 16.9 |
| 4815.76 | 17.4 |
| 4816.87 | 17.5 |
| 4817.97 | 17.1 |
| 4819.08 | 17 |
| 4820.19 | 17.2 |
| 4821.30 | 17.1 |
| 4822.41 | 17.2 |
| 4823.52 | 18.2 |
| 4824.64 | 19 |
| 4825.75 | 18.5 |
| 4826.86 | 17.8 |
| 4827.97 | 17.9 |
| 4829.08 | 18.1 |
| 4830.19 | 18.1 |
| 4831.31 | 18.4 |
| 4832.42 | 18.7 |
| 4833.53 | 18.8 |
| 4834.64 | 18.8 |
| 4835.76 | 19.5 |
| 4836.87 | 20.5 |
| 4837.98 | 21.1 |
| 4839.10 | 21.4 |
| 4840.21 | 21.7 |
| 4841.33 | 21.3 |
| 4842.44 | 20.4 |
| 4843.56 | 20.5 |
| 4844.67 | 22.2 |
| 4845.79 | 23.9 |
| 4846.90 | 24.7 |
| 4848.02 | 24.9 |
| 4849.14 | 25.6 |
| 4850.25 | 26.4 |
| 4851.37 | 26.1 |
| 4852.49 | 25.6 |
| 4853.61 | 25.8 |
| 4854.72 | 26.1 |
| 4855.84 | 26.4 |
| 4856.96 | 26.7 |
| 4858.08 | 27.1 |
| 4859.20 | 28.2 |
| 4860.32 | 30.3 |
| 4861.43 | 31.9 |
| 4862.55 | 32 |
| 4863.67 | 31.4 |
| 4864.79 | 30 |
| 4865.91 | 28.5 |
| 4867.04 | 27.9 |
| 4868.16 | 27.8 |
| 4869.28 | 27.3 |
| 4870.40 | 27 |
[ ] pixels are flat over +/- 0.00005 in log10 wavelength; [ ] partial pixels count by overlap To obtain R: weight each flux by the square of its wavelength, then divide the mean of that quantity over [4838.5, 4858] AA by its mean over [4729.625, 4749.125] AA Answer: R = 1.59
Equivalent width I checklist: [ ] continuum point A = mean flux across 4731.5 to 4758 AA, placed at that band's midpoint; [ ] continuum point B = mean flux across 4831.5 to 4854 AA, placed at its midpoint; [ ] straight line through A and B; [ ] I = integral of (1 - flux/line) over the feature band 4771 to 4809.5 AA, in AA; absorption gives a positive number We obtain 5.7 AA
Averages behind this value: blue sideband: 15.9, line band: 16.1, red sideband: 22.3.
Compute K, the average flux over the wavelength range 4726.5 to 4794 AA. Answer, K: 15.9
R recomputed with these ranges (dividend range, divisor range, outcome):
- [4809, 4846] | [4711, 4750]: 1.21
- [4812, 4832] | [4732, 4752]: 1.14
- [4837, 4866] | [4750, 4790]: 1.68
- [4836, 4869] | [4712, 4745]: 1.69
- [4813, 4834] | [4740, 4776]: 1.17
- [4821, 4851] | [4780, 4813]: 1.29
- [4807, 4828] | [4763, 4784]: 1.12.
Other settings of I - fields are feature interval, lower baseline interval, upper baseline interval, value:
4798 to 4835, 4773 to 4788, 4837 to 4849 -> 4.6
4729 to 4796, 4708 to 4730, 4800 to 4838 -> 3.5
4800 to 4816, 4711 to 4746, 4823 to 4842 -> 1.7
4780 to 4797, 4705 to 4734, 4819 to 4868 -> 3.4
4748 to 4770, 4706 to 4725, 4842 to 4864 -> 4.1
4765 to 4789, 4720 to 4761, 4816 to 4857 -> 2.9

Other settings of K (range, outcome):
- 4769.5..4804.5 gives 16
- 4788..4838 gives 17.1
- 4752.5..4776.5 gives 15.3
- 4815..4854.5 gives 20.5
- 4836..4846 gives 21.3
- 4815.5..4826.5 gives 17.6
